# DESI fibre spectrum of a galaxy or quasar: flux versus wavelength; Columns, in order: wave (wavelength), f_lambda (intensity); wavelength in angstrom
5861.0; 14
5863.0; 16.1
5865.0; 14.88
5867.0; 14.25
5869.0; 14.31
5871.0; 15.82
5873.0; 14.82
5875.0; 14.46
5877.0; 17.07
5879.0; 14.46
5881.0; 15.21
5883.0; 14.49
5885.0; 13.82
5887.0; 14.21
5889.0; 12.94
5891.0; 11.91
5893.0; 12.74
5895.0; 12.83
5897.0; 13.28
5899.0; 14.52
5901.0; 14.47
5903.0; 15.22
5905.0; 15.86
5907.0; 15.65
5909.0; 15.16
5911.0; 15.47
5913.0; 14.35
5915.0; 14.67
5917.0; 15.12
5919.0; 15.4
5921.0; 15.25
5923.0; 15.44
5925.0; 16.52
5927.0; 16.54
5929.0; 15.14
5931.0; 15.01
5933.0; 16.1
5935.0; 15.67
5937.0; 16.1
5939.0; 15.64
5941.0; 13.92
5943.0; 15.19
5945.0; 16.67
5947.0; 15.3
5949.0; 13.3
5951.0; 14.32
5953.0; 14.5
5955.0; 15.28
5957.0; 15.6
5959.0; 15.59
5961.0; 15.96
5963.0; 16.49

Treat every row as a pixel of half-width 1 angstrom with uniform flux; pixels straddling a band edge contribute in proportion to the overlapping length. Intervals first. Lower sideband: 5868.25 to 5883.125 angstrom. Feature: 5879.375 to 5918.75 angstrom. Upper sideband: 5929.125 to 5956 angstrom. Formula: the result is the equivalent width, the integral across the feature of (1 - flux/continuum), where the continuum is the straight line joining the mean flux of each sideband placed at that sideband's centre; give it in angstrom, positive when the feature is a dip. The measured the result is 2.1 angstrom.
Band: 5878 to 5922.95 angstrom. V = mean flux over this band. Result 14.4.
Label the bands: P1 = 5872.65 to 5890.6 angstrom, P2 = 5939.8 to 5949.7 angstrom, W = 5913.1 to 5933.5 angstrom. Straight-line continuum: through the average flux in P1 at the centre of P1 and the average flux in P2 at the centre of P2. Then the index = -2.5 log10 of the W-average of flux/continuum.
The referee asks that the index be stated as -0.05 mag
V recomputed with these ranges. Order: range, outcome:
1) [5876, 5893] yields 14.2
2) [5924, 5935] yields 15.8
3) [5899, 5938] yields 15.4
